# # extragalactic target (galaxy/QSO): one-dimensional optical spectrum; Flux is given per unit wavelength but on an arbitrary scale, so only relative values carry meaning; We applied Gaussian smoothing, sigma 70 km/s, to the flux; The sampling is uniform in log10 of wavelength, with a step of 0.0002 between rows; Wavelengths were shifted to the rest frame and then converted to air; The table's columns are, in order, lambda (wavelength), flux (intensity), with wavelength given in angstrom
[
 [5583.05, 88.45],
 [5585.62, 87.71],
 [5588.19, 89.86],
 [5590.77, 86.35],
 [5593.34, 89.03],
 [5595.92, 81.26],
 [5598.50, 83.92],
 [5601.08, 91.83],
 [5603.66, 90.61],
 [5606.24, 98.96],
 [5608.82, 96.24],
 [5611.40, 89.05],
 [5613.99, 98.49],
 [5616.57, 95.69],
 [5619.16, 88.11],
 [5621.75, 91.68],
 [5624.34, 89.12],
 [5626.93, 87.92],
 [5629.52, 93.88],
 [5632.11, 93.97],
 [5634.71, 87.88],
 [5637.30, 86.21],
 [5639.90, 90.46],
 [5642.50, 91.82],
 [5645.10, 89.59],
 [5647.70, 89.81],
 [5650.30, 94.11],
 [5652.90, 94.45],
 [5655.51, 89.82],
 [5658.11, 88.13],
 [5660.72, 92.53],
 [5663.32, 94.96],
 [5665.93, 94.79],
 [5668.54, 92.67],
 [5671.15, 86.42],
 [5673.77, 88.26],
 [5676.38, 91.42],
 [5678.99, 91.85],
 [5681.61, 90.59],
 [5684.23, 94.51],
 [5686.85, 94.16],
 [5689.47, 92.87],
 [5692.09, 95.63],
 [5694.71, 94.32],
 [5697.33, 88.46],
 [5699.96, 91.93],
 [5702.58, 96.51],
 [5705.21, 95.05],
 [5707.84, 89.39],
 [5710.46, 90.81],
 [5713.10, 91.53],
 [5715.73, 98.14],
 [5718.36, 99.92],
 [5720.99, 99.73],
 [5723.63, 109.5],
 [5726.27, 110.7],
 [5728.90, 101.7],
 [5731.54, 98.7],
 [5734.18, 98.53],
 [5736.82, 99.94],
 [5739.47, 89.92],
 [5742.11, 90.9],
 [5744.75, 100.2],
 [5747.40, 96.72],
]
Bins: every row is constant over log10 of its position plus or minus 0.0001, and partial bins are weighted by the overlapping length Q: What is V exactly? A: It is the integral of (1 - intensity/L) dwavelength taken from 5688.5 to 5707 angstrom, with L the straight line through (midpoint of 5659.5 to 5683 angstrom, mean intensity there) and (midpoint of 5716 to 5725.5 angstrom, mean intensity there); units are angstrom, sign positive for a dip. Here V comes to 0.8 angstrom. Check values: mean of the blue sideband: 91.5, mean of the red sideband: 103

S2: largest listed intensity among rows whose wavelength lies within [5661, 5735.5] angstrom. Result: 110.7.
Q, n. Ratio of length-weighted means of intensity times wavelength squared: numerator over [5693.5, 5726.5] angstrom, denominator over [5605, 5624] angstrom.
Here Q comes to 1.06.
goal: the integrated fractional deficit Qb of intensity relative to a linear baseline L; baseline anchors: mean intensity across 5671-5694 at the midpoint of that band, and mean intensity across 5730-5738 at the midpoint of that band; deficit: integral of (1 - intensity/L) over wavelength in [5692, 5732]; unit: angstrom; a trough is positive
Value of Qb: -0.36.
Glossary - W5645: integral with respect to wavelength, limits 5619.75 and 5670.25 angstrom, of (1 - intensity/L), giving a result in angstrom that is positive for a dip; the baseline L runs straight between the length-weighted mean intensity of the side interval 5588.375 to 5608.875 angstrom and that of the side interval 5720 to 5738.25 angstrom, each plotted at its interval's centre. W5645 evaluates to 1.56 angstrom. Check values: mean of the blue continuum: 89.4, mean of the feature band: 91.2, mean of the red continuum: 103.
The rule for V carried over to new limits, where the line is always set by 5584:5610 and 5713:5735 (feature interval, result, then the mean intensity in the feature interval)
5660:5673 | 0.54 angstrom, 92.1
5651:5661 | 0.40 angstrom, 91.3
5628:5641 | 0.37 angstrom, 90.4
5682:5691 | 0.41 angstrom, 93.5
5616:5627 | 0.17 angstrom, 90.4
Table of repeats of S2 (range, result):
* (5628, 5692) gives 94.96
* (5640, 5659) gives 94.45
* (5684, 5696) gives 95.63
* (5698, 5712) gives 96.51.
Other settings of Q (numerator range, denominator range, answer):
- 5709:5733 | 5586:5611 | 1.16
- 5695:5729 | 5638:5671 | 1.08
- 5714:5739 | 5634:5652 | 1.16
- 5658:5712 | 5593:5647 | 1.04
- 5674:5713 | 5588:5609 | 1.07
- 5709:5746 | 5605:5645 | 1.11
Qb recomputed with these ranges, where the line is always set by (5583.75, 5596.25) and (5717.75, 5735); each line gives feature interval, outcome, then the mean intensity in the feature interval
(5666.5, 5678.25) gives 0.8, 90.1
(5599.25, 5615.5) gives -0.8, 93.9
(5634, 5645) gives 0.4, 89.2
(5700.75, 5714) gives 1.1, 92.7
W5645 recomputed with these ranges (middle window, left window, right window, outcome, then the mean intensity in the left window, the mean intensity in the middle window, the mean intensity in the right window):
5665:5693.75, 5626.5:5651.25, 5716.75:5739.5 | 1.0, 90.6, 92.1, 102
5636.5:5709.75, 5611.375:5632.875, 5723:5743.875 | 2.9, 92.1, 91.8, 99.7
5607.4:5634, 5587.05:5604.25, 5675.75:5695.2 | -1.0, 87.4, 92.4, 93.2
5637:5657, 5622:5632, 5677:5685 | 0.1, 90.9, 91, 92.1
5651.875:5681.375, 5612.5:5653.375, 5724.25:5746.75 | 0.8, 91.4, 91.3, 99.1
